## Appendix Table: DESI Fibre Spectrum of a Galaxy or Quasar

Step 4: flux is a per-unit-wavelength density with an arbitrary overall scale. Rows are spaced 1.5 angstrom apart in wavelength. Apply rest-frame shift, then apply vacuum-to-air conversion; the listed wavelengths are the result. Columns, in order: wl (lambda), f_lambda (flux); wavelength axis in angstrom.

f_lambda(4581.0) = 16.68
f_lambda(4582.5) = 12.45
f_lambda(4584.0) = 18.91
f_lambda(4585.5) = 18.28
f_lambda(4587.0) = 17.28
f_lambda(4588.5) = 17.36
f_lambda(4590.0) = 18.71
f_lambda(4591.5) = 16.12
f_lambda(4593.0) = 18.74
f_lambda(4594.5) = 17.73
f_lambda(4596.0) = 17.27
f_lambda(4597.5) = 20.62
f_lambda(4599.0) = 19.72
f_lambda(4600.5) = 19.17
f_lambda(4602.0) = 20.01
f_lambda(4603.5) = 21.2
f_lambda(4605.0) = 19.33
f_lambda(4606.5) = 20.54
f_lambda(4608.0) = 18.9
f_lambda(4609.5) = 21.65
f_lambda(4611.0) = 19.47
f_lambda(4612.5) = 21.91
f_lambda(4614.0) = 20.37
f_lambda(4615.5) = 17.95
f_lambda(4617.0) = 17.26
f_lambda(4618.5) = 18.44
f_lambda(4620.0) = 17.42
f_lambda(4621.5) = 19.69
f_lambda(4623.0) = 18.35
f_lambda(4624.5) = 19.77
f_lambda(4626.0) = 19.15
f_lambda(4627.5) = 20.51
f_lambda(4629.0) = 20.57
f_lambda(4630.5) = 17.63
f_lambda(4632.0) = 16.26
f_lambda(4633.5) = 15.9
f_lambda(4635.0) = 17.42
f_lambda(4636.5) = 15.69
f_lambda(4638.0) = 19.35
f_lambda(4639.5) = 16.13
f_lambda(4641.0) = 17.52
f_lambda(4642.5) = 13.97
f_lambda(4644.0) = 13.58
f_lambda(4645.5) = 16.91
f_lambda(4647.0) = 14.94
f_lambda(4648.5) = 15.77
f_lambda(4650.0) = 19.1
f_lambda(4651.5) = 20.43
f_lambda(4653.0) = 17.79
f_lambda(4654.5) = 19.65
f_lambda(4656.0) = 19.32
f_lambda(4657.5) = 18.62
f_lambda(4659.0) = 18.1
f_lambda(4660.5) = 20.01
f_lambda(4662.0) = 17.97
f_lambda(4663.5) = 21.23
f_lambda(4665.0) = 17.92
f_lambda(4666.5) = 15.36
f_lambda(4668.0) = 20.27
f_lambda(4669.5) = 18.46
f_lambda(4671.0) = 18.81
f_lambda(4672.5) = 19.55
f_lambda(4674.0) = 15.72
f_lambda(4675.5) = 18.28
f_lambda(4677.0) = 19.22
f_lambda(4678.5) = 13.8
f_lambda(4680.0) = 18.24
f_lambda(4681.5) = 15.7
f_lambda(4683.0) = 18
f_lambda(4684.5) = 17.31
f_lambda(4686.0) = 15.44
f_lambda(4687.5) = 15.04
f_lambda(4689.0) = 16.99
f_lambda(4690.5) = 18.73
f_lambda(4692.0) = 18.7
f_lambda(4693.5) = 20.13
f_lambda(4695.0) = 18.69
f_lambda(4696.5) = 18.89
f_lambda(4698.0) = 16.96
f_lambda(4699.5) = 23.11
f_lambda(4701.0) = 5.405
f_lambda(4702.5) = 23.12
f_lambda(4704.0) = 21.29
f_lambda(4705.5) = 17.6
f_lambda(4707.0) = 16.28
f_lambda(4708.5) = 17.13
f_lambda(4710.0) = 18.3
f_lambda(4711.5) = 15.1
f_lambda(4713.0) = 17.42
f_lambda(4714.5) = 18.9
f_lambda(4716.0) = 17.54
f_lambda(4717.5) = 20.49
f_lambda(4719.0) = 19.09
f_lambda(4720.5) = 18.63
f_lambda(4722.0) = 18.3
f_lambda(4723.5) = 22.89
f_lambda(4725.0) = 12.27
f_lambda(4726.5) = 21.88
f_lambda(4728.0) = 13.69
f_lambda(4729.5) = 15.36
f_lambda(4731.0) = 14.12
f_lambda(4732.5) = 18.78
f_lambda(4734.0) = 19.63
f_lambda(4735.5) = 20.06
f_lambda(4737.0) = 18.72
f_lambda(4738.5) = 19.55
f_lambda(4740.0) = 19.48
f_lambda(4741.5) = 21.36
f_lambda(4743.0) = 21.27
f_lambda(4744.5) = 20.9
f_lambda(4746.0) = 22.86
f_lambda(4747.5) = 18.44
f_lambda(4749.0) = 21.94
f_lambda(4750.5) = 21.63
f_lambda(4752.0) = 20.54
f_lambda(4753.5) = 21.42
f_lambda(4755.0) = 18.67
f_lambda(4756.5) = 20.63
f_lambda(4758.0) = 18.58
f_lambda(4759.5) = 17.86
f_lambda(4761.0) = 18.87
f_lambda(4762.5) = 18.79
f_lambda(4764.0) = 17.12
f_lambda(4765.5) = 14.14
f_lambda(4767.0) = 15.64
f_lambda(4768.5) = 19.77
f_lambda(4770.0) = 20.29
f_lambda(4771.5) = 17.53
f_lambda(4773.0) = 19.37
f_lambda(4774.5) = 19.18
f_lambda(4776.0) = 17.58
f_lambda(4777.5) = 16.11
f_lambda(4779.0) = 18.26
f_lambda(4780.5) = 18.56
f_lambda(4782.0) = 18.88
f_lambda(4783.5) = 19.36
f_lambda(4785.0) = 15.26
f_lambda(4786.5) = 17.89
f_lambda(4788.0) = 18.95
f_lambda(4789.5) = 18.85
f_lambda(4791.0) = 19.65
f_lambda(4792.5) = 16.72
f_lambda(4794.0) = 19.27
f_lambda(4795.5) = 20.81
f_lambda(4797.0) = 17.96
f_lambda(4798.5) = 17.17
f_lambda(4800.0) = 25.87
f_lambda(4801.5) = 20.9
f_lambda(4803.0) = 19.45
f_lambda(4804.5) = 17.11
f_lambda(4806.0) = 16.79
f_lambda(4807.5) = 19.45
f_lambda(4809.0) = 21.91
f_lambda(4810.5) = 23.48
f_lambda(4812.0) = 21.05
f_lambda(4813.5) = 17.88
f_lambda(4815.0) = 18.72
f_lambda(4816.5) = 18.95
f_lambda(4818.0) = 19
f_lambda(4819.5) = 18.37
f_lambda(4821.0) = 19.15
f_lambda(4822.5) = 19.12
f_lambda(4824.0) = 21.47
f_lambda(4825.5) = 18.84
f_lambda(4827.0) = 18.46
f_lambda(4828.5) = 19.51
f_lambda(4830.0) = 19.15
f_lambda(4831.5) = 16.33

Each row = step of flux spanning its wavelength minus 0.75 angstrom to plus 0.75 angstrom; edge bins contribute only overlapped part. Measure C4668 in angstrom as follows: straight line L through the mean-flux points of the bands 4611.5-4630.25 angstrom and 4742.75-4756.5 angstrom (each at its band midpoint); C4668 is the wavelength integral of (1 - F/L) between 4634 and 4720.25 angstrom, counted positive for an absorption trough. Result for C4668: 9.5 angstrom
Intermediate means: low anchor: 19.2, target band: 17.7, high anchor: 20.8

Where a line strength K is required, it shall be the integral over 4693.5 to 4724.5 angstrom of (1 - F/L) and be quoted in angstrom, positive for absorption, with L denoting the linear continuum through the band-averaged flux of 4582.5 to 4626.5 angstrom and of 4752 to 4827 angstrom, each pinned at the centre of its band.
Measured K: 1.1 angstrom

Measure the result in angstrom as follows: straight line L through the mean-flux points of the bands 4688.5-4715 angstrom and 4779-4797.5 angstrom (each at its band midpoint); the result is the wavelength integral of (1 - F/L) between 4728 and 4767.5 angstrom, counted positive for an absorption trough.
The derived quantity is -1.67 angstrom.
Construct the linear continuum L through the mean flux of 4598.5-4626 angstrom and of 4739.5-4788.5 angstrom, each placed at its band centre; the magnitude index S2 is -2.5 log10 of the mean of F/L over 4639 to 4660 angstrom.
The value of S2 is 0.122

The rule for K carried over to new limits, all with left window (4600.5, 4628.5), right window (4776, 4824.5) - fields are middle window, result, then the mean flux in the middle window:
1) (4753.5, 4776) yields 0.93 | 18.4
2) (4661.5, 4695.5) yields 2.80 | 17.8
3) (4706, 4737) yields 2.37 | 17.8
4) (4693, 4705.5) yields 0.63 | 18.4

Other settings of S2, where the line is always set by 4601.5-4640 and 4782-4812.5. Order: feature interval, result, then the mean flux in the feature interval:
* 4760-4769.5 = 0.11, 17.5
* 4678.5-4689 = 0.16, 16.4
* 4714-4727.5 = 0.02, 18.8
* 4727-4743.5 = 0.05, 18.4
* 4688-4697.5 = 0.03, 18.5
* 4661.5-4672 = 0.02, 18.6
